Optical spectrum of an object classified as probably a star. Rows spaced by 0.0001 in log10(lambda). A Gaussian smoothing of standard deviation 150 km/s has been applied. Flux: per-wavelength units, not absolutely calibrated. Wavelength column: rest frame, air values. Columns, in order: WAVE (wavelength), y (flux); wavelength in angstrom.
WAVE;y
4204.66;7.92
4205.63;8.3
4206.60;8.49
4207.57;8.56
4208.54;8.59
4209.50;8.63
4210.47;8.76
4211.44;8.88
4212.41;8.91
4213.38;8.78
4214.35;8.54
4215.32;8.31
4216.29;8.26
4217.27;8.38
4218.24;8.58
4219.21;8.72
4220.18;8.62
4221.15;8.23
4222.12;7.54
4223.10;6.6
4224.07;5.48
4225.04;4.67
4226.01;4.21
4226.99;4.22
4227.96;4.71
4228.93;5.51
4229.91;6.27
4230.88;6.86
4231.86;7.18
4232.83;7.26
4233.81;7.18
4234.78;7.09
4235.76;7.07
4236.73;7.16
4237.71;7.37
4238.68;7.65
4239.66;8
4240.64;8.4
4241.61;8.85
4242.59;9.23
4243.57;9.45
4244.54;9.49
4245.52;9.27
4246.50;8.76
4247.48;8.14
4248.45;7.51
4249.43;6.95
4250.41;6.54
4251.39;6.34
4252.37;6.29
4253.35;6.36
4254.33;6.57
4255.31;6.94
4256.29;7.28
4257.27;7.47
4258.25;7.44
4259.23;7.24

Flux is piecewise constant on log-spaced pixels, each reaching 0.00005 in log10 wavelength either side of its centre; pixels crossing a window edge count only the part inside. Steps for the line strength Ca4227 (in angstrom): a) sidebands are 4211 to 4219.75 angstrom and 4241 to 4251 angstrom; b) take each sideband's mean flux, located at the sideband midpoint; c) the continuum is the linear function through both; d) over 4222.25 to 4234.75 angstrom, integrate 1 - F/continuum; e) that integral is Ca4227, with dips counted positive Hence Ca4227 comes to 3.8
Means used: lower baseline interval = 8.59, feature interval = 5.94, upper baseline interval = 8.4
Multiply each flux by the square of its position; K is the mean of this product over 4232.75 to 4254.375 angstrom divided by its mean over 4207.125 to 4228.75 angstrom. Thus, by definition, 1.04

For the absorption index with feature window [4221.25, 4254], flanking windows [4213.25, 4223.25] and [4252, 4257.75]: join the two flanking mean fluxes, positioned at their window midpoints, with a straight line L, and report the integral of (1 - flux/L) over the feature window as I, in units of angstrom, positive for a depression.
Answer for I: 1.6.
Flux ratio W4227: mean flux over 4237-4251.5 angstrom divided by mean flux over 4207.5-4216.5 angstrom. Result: 0.94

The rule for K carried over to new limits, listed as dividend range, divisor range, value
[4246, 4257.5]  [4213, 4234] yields 1.03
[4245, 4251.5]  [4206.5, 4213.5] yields 0.90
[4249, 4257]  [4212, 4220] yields 0.79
